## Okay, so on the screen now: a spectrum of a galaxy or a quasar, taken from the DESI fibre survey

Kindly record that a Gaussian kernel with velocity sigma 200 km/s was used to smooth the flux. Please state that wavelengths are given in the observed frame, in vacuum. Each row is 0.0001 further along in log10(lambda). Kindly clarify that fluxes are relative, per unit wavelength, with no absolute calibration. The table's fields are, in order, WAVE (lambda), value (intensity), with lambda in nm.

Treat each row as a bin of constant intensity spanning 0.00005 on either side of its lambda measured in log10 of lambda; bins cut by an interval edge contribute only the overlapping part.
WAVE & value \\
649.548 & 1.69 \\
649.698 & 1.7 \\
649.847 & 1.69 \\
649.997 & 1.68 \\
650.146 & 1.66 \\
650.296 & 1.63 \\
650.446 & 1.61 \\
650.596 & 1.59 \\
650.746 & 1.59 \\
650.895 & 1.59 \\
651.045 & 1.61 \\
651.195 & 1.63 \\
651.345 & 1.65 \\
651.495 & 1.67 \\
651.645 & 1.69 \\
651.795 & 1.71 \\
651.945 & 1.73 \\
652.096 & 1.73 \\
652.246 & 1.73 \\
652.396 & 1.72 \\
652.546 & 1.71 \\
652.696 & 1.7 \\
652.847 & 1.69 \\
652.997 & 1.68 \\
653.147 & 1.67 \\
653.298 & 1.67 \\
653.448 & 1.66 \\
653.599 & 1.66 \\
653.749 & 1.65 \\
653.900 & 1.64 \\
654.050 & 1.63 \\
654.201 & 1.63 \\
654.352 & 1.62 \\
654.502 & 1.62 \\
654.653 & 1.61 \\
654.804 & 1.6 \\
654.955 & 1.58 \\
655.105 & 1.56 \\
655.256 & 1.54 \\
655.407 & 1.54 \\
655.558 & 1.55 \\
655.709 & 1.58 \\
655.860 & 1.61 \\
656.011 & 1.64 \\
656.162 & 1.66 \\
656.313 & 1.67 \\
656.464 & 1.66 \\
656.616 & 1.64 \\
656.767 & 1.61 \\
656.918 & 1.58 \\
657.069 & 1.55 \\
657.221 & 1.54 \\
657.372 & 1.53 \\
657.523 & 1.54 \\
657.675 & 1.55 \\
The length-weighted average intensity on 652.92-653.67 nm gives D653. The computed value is 1.67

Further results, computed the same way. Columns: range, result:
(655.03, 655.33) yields 1.55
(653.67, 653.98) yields 1.65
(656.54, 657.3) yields 1.58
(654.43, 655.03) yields 1.6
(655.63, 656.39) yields 1.63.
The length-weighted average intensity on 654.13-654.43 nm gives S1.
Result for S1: 1.63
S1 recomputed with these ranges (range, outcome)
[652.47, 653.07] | 1.7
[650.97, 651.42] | 1.63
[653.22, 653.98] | 1.66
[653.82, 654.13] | 1.63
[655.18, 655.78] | 1.55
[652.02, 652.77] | 1.72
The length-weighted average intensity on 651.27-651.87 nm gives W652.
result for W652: 1.68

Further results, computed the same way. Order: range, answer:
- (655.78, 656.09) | 1.63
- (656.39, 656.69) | 1.65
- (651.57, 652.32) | 1.72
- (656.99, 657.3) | 1.54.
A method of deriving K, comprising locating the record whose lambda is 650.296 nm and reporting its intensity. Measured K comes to 1.63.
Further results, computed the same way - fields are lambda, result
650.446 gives 1.61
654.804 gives 1.6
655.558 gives 1.55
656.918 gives 1.58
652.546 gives 1.71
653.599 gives 1.66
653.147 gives 1.67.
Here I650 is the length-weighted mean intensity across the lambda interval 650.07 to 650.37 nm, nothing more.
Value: 1.65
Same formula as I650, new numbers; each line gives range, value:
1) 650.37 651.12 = 1.6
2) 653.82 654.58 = 1.63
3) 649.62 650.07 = 1.69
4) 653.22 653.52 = 1.66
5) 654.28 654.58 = 1.62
